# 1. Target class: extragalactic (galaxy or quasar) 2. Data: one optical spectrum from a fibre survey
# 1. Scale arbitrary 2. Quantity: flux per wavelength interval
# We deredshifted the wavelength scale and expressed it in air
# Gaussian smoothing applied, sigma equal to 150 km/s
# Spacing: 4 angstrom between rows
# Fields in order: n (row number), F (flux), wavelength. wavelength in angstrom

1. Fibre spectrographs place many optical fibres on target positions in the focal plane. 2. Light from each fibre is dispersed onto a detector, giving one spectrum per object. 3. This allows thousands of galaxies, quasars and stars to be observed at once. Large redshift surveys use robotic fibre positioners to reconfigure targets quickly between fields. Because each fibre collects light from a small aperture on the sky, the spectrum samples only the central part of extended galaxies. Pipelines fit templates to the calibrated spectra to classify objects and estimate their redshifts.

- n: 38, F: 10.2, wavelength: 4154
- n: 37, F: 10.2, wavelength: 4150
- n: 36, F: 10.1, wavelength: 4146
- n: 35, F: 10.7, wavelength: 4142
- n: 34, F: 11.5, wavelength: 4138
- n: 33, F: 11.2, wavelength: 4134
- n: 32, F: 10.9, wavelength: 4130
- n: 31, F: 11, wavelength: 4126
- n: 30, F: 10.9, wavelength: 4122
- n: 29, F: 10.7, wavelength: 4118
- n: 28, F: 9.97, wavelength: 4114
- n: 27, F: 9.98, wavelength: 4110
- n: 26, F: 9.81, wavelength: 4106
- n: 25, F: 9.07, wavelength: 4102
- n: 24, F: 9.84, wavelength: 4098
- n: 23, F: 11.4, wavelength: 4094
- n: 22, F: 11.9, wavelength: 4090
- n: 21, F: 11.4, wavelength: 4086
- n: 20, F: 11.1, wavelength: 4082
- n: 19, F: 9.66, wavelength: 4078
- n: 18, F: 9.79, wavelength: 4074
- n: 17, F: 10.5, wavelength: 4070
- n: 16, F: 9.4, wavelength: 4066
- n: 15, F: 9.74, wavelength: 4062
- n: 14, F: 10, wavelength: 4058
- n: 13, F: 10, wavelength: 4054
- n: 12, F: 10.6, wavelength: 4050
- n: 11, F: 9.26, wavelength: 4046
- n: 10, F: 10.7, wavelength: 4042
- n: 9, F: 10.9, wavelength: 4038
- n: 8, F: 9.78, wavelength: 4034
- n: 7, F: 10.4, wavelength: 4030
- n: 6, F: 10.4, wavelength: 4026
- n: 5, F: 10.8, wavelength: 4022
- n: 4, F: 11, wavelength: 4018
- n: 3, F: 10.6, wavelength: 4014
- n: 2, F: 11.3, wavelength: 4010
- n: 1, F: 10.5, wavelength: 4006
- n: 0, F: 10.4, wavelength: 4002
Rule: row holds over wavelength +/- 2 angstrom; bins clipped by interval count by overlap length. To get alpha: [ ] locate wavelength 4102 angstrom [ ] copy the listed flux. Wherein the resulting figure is 9.07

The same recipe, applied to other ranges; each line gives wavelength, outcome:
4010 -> 11.3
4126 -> 11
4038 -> 10.9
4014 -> 10.6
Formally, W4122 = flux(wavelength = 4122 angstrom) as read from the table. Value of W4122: 10.9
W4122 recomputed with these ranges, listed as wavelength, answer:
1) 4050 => 10.6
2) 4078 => 9.66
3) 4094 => 11.4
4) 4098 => 9.84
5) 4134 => 11.2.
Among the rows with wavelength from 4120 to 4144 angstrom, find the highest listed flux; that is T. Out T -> 11.5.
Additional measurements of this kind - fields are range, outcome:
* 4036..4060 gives 10.9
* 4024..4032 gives 10.4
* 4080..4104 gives 11.9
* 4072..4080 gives 9.79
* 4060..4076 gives 10.5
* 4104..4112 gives 9.98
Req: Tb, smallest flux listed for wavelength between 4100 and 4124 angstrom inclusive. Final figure 9.07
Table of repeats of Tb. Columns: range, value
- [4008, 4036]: 9.78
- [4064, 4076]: 9.4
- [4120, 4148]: 10.1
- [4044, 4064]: 9.26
